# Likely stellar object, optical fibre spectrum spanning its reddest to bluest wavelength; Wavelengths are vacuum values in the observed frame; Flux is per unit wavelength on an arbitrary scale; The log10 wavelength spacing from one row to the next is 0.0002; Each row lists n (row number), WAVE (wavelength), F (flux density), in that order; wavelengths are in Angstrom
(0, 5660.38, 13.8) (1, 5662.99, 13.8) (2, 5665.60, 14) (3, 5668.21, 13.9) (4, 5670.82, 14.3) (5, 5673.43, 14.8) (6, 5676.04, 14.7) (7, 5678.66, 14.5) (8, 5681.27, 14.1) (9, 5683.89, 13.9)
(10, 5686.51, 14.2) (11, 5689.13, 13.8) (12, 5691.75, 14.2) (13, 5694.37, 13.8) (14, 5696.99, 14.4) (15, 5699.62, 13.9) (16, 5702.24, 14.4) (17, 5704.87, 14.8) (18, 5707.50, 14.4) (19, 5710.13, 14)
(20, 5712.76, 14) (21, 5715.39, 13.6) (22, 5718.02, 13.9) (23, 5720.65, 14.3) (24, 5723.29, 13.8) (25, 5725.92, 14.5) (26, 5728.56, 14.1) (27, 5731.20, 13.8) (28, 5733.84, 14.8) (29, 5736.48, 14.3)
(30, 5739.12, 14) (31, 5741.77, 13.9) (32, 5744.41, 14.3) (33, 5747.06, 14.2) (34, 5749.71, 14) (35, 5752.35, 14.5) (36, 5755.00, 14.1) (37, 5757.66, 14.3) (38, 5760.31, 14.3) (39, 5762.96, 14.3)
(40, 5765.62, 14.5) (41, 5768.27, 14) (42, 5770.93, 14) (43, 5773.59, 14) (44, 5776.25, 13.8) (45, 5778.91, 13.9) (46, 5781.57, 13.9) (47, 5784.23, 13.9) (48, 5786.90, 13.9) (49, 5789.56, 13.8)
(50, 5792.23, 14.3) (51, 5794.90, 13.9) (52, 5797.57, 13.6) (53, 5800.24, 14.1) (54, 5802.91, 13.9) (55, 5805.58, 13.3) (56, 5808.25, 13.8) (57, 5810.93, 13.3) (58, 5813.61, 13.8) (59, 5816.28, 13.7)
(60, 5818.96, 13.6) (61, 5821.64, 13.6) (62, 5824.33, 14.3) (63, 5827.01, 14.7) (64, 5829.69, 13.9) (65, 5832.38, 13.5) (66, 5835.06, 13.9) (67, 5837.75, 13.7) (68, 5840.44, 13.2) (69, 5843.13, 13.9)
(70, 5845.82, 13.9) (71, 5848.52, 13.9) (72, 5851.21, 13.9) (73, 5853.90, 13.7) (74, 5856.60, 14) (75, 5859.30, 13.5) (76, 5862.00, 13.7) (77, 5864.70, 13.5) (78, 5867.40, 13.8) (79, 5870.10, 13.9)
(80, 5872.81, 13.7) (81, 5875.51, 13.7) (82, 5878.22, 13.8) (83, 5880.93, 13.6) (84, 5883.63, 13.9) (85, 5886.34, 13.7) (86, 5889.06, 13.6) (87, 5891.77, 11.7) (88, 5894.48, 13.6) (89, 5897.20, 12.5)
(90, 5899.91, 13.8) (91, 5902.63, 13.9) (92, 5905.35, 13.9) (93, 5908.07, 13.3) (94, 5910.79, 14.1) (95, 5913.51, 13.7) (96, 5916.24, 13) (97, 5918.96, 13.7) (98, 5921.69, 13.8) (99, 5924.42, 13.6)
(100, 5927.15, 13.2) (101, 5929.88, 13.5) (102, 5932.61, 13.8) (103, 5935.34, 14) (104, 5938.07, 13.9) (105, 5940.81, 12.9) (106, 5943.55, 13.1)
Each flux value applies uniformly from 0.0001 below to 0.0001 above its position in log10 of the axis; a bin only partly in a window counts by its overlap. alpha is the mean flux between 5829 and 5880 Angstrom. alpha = 13.7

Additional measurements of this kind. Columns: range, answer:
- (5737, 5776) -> 14.2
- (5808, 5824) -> 13.7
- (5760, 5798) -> 14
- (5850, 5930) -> 13.6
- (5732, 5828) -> 14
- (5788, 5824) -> 13.8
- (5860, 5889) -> 13.7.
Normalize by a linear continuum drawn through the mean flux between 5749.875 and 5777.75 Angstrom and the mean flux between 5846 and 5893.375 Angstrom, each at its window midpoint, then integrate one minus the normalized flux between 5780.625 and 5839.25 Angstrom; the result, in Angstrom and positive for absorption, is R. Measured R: 0.4 Angstrom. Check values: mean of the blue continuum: 14.2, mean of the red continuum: 13.6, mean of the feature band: 13.8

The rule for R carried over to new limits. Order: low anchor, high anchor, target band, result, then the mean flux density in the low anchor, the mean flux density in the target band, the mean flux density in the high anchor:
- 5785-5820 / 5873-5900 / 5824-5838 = -0.4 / 13.8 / 14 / 13.4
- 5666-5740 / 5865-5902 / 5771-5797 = -0.1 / 14.2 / 13.9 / 13.5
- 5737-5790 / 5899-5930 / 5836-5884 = 0.2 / 14.1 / 13.7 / 13.6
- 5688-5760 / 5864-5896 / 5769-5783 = 0.0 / 14.2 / 13.9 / 13.5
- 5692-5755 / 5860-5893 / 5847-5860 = -0.2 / 14.2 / 13.8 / 13.6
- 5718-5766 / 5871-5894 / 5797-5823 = 0.3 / 14.2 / 13.7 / 13.5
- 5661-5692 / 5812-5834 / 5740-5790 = -0.3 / 14.2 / 14.1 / 13.9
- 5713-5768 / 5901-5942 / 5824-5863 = 0.1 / 14.2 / 13.8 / 13.6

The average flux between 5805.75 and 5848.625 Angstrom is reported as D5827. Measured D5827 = 13.8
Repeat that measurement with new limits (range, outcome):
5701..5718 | 14.2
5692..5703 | 14.1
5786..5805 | 13.9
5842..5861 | 13.8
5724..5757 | 14.2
